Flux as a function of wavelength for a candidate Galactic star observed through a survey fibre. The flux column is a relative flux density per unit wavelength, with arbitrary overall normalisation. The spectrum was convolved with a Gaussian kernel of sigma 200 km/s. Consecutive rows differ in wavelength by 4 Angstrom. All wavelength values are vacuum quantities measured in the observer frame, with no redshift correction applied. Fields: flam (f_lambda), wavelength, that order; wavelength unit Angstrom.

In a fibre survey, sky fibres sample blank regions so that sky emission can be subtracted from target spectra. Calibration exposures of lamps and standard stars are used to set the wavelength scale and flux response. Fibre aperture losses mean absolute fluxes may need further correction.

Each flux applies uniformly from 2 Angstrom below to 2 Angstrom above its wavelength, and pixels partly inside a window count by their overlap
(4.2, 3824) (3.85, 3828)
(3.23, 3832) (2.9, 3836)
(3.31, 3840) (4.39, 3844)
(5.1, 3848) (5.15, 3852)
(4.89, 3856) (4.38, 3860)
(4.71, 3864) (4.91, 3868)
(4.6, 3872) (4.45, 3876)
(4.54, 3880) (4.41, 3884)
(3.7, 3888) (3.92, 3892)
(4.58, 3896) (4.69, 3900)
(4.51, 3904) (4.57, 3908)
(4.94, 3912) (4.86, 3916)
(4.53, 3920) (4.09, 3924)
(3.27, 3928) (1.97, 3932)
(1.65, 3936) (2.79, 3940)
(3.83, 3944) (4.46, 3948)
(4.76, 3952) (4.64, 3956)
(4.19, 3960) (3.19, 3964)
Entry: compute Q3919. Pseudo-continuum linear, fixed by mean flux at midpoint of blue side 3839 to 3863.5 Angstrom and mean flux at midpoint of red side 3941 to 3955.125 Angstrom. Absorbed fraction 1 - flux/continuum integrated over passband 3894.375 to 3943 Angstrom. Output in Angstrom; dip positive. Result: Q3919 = 5.7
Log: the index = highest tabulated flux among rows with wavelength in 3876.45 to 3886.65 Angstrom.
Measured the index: 4.54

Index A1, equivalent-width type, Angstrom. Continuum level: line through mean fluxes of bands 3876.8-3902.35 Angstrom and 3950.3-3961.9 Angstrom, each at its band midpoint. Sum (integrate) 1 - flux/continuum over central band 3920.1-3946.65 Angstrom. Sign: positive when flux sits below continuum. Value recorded 8.2 Angstrom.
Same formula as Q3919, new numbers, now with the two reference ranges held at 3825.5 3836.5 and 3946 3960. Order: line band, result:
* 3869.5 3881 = -2.1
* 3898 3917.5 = -2.7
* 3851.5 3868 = -4.8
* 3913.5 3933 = 1.8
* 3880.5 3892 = -0.5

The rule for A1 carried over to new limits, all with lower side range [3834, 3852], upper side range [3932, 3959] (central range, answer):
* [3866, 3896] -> -3.80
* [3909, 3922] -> -3.63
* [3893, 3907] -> -2.77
